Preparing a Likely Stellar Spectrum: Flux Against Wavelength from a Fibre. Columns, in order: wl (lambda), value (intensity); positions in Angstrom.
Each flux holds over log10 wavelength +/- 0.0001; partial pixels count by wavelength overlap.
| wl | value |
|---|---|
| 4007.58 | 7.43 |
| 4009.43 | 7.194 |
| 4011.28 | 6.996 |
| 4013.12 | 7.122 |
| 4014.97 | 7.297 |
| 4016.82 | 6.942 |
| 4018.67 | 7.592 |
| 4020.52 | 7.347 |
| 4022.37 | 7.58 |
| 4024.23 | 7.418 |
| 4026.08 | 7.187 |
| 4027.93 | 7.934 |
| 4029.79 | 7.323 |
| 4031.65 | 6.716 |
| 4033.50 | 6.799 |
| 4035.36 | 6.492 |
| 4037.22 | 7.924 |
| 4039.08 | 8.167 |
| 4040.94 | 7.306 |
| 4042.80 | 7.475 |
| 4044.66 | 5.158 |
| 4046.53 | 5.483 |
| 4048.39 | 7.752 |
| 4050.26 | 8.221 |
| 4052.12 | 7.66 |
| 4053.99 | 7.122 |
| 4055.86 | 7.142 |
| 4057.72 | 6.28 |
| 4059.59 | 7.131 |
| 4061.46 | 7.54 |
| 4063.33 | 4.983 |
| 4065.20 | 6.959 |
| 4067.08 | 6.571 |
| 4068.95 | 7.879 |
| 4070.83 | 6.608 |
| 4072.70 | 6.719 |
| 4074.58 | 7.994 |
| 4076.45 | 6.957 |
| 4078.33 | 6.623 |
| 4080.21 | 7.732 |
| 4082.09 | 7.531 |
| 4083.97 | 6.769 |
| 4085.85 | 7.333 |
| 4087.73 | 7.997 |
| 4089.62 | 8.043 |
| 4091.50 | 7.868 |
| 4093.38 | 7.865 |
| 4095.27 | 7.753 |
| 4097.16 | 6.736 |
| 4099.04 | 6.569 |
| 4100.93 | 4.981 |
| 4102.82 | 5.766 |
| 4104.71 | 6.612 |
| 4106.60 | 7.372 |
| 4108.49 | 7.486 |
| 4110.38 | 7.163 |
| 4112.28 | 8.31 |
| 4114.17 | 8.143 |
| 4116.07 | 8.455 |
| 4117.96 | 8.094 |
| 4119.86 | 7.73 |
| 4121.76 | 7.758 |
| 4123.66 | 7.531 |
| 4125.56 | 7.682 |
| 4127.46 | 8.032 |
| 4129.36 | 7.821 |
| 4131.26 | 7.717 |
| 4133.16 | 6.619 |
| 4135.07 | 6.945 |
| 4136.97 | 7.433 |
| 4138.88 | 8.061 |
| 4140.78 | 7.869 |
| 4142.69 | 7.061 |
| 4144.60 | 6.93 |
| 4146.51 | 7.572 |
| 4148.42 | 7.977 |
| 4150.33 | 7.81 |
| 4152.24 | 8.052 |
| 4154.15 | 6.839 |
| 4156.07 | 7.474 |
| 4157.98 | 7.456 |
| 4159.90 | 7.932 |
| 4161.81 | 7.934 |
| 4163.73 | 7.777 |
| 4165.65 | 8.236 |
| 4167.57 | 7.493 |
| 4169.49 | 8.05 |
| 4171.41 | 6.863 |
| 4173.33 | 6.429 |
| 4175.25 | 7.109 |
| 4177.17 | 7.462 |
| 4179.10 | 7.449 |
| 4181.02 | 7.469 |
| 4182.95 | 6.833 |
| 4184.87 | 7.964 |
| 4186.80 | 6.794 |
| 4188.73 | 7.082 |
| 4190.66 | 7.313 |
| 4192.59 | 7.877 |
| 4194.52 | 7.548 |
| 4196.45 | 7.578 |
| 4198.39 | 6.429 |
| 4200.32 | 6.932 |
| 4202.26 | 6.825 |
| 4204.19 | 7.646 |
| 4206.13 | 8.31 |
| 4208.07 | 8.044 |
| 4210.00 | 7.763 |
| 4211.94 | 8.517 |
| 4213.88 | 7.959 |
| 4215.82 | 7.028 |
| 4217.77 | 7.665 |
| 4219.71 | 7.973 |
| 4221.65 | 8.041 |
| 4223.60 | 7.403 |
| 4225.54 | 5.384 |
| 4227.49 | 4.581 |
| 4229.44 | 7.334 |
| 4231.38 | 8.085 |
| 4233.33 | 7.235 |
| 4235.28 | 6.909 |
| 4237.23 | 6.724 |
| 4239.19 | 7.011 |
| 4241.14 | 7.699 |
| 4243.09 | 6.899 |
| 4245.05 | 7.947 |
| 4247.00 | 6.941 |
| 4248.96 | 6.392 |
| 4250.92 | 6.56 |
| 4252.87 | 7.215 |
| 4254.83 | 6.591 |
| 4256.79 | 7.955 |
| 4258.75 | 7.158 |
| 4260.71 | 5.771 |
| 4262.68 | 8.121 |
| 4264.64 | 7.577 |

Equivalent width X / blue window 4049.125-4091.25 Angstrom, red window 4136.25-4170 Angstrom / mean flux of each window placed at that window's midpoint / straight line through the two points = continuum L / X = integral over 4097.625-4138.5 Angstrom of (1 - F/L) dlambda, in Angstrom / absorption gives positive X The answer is 0.6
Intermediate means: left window 7.19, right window 7.66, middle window 7.35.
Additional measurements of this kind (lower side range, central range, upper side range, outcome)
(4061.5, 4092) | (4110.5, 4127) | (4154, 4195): -1.46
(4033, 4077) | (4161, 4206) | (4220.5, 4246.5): -2.21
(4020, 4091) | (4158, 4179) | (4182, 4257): -0.88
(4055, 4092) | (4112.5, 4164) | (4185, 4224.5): -2.33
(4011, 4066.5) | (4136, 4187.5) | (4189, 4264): -2.16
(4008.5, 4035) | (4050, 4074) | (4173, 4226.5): 1.00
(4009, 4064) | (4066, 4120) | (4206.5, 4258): -1.05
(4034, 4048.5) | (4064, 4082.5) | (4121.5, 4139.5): 0.07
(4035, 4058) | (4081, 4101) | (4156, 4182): -0.16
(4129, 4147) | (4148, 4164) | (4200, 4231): -0.66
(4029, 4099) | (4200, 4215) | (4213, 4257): -1.43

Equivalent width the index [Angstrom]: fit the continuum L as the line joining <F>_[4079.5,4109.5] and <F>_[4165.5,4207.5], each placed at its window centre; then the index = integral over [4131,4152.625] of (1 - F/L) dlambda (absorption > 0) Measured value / -0.7 Angstrom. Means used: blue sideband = 7.15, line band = 7.48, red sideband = 7.34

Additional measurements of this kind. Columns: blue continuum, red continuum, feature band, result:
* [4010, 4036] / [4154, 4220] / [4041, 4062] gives 0.74 Angstrom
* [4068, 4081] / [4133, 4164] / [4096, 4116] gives 0.97 Angstrom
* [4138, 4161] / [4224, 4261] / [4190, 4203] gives 0.04 Angstrom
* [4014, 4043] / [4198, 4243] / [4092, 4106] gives 1.24 Angstrom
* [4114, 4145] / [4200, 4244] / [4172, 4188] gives 0.60 Angstrom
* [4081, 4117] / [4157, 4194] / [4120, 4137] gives -0.37 Angstrom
